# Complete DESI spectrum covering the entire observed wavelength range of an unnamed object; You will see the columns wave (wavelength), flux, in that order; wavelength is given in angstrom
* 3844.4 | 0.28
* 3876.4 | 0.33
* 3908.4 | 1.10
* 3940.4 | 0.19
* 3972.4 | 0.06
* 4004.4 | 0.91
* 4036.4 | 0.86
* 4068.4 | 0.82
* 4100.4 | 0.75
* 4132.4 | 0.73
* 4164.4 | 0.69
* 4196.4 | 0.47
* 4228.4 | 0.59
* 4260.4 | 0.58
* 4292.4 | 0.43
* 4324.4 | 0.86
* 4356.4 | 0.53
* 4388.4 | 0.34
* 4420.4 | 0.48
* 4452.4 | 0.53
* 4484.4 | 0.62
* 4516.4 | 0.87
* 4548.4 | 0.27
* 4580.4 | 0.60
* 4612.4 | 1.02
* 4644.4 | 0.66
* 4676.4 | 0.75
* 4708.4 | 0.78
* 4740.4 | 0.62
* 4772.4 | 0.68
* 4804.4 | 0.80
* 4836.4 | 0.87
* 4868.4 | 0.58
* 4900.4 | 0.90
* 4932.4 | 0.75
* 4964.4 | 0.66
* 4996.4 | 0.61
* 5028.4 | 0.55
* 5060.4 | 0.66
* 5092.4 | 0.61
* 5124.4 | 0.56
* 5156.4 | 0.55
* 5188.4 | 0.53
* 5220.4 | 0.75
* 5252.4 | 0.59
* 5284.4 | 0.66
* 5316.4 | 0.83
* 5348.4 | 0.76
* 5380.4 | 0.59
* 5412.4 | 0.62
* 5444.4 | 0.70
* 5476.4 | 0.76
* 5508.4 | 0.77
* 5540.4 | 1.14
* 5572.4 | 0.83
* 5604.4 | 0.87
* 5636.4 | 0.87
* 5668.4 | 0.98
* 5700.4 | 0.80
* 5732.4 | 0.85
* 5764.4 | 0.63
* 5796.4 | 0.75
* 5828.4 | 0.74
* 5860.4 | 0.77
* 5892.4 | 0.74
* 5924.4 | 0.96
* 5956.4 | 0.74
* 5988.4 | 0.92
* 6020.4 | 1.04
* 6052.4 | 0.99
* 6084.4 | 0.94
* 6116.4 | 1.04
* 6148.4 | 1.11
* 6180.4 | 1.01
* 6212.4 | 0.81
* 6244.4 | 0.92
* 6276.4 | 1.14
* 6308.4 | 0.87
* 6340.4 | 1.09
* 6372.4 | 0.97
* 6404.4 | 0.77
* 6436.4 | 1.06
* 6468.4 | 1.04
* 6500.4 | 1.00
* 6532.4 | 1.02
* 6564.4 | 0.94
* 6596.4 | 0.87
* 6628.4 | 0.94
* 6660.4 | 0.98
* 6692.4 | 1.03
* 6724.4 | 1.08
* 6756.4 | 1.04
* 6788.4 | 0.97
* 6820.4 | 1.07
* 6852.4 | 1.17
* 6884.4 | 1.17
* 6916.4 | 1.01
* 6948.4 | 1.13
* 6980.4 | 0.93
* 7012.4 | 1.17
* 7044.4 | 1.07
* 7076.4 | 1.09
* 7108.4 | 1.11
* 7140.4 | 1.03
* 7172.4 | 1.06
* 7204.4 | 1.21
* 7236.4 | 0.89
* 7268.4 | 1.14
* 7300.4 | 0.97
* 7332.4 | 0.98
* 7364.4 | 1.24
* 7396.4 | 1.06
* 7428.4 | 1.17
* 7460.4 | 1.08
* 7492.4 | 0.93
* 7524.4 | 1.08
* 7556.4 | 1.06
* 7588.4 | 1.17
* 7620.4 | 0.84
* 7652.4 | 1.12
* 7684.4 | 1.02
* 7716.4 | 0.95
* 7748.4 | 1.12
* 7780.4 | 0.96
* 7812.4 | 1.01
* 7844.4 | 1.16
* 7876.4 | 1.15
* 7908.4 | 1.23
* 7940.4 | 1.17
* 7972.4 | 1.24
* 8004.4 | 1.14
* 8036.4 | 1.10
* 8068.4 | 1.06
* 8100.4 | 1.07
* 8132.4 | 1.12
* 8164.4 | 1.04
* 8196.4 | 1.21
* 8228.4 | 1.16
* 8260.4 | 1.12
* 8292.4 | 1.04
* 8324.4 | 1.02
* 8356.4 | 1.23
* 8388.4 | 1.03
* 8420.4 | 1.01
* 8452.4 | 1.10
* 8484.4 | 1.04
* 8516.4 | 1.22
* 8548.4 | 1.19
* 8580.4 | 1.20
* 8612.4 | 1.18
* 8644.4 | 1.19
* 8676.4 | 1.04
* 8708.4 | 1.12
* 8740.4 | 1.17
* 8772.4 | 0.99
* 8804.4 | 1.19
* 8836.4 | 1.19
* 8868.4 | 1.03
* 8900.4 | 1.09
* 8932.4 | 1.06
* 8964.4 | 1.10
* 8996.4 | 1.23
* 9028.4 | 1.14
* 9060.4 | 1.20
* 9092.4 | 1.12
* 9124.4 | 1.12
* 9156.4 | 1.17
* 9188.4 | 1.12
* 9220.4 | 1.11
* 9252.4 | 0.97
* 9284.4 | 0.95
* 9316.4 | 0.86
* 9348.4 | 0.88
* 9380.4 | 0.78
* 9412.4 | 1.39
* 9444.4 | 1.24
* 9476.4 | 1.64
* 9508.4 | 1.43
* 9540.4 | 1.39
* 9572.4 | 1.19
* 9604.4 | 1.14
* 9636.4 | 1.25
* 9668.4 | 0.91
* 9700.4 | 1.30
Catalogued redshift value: 0.49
